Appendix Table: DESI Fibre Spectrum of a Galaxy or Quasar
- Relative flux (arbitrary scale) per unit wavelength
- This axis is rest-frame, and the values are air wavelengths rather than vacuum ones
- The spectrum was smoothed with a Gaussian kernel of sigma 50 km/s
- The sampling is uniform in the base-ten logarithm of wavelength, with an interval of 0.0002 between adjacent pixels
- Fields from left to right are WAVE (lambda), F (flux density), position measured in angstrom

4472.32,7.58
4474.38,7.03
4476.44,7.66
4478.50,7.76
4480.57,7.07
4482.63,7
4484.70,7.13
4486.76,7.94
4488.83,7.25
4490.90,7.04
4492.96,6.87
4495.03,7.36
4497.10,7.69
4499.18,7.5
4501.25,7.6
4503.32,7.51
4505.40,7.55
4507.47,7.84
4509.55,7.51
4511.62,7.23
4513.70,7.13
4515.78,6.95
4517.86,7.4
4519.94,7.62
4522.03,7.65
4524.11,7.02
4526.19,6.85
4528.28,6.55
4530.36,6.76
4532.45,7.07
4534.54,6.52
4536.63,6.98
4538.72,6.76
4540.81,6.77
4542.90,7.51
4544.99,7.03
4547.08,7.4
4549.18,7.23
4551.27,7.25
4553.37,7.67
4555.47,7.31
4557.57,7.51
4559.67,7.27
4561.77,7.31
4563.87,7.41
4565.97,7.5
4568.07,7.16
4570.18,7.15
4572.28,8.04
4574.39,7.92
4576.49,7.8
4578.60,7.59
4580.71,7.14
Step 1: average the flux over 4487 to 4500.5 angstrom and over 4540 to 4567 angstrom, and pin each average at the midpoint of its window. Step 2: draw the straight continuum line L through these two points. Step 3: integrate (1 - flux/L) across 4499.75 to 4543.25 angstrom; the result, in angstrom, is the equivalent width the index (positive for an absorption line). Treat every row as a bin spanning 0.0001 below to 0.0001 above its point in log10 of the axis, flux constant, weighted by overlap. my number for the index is 0.9 angstrom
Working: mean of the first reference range 7.33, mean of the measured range 7.18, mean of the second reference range 7.33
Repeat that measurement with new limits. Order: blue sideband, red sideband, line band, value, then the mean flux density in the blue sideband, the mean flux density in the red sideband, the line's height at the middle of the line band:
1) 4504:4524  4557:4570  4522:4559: 1.42 angstrom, 7.41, 7.34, 7.37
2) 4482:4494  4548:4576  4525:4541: 1.24 angstrom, 7.21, 7.45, 7.36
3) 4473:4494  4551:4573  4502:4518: -0.15 angstrom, 7.28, 7.41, 7.33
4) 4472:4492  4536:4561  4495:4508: -0.50 angstrom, 7.34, 7.23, 7.31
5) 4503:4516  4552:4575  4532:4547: 0.94 angstrom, 7.41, 7.46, 7.44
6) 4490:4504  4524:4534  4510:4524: -0.59 angstrom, 7.37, 6.82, 7.02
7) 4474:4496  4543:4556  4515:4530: 0.37 angstrom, 7.29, 7.33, 7.31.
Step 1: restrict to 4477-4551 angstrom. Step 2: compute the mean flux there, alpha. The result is 7.23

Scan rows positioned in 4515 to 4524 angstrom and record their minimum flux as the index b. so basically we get 6.95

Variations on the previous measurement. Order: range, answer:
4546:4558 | 7.23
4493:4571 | 6.52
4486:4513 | 6.87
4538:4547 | 6.76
